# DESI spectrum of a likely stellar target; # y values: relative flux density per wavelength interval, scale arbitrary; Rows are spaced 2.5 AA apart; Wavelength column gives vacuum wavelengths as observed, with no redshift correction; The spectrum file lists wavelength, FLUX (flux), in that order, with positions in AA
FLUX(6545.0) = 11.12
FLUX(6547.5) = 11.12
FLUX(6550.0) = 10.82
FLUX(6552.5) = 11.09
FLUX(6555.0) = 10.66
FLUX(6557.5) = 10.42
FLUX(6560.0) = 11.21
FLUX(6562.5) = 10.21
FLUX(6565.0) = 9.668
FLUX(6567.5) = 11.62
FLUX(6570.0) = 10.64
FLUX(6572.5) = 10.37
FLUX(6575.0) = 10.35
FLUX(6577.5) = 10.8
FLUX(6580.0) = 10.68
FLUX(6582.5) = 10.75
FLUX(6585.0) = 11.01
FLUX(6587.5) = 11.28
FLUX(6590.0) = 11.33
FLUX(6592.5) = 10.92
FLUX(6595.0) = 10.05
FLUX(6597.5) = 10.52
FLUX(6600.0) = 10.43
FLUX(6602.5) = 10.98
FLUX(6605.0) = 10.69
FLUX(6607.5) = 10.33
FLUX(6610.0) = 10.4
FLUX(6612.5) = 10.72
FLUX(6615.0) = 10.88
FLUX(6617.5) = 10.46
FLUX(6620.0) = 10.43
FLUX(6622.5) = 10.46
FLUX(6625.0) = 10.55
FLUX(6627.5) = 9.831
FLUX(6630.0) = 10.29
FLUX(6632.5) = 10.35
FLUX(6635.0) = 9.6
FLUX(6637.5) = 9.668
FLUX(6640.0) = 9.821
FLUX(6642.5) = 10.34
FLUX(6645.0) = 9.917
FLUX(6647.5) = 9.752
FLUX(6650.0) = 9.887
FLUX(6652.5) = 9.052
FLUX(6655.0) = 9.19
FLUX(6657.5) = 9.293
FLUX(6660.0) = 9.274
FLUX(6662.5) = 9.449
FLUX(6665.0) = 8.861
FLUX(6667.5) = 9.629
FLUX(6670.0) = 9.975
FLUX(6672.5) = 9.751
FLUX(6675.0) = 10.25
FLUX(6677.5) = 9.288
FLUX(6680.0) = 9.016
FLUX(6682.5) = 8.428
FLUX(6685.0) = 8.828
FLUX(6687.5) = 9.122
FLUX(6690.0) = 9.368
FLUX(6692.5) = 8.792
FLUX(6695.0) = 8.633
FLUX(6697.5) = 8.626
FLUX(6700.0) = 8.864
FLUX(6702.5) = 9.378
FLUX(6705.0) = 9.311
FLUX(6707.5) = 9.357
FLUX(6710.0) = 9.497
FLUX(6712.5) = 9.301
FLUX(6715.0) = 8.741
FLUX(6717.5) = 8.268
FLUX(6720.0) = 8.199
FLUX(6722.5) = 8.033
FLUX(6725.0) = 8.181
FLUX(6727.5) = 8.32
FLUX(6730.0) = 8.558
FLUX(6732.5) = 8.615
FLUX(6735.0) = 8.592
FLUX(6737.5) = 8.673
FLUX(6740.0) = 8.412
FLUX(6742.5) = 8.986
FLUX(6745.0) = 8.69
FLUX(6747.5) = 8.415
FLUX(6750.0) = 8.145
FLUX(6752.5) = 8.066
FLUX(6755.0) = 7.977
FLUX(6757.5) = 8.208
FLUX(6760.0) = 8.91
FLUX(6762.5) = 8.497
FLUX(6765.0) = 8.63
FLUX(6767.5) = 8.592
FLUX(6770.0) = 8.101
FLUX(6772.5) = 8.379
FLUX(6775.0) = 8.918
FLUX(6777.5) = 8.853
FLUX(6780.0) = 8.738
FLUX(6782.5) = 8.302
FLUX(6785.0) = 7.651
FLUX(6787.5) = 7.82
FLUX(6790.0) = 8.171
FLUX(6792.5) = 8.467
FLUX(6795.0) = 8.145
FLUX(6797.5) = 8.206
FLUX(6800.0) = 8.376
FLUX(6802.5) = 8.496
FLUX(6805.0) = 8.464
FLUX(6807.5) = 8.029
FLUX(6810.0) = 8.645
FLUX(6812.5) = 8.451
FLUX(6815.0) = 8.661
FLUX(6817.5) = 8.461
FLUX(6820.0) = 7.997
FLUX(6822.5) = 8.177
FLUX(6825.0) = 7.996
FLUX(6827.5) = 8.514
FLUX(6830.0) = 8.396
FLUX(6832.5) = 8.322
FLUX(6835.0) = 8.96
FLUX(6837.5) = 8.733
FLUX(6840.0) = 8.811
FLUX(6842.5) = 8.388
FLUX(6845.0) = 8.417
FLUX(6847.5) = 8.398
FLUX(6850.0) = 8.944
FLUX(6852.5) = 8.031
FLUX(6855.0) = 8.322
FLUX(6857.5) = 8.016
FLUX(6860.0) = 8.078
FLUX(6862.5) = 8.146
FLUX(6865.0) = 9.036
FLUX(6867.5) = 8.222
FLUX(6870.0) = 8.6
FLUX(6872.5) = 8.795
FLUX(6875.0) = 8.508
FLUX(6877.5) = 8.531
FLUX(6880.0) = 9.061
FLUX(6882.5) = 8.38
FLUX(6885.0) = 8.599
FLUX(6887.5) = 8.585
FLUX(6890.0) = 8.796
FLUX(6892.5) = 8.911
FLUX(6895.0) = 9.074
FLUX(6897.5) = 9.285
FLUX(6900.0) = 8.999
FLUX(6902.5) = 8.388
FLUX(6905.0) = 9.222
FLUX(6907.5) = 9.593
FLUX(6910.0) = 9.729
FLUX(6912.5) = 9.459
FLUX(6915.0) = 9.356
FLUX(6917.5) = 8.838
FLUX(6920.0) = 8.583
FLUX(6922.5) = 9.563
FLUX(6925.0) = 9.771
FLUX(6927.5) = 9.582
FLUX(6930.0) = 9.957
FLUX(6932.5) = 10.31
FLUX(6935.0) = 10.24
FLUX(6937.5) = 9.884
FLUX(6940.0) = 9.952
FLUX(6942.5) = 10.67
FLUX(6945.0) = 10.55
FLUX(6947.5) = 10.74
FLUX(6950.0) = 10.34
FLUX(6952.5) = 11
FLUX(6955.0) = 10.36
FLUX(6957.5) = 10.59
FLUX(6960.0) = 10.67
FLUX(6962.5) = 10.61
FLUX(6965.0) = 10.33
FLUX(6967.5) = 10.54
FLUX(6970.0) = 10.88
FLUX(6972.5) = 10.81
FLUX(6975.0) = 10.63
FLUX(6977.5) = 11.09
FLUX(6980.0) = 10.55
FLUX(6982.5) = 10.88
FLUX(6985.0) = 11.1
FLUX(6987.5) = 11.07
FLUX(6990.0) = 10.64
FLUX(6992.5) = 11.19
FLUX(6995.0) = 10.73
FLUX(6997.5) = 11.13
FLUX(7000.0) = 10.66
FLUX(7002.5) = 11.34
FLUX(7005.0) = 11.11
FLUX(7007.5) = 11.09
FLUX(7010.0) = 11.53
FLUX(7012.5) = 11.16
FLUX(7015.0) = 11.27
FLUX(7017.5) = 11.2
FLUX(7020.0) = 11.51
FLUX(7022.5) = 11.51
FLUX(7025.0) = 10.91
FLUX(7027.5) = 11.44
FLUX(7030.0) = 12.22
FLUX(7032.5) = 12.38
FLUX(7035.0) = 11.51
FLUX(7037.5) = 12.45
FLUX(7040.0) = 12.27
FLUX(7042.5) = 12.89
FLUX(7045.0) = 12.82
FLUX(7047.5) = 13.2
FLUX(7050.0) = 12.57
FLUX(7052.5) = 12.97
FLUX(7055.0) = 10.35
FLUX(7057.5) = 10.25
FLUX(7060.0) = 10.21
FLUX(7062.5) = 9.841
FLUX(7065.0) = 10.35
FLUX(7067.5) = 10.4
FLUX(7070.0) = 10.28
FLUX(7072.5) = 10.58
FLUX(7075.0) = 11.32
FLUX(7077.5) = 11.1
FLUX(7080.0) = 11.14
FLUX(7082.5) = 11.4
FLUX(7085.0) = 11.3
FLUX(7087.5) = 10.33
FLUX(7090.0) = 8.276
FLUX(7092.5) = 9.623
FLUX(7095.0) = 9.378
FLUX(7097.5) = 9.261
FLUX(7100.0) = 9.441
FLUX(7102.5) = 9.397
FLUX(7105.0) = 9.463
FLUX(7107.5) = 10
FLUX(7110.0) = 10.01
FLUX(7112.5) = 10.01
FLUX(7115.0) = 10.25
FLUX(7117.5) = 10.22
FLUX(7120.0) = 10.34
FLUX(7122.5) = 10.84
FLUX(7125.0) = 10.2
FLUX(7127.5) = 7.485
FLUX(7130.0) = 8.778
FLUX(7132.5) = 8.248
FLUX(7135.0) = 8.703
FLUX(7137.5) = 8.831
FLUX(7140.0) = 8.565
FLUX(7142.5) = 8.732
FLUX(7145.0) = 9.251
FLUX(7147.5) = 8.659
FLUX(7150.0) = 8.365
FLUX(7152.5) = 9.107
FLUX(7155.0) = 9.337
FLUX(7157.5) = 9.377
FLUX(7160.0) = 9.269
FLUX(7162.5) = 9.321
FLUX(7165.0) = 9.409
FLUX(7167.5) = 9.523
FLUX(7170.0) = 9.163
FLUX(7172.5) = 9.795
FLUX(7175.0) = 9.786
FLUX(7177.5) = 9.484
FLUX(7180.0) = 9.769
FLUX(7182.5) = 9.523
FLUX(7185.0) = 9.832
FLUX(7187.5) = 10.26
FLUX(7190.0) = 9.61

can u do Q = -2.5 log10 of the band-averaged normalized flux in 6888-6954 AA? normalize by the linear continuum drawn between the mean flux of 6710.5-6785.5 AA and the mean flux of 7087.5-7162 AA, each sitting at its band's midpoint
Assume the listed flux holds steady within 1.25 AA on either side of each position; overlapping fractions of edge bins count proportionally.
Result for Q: -0.09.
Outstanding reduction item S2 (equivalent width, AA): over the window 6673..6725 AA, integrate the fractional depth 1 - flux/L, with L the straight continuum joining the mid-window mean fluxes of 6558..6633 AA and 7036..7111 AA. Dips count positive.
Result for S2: 8.2 AA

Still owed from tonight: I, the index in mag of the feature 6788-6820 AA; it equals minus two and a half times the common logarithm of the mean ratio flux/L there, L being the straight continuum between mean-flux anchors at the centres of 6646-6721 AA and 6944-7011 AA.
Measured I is 0.18 mag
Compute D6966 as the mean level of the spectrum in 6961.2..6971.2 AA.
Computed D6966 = 10.6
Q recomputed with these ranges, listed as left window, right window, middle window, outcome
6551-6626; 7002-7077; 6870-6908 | 0.256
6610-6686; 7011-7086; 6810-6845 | 0.237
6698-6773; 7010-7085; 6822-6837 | 0.125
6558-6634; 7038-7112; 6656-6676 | 0.115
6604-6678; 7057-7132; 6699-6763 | 0.157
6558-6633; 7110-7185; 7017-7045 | -0.233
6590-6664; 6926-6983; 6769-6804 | 0.230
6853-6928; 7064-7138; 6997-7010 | -0.179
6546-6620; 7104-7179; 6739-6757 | 0.225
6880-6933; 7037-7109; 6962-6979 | -0.097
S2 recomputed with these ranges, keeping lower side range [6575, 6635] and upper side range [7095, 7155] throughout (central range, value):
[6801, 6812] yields 1.8 AA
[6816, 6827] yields 2.0 AA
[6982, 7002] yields -2.7 AA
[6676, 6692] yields 2.1 AA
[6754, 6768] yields 2.4 AA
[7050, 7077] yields -3.7 AA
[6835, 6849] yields 2.0 AA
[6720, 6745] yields 4.4 AA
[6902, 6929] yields 1.4 AA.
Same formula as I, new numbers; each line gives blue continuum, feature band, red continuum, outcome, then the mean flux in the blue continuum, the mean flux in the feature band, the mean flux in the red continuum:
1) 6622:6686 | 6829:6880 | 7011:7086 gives 0.23 mag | 9.64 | 8.5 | 11.4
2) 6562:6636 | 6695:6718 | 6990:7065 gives 0.19 mag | 10.6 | 9.04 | 11.5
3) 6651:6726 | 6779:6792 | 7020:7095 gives 0.18 mag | 9.07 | 8.14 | 11.2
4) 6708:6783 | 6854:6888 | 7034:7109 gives 0.11 mag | 8.54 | 8.49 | 10.8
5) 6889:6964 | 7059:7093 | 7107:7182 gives -0.11 mag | 9.77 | 10.5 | 9.36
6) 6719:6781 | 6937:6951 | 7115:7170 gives -0.18 mag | 8.47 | 10.4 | 9.19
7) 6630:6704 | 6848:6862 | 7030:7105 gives 0.22 mag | 9.41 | 8.28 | 10.9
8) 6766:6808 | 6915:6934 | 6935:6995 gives 0.07 mag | 8.34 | 9.51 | 10.6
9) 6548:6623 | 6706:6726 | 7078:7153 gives 0.19 mag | 10.7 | 8.71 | 9.54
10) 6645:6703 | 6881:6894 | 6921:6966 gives 0.16 mag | 9.26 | 8.67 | 10.3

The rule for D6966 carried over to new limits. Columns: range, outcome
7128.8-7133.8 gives 8.51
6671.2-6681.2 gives 9.58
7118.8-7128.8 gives 9.71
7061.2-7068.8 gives 10.2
